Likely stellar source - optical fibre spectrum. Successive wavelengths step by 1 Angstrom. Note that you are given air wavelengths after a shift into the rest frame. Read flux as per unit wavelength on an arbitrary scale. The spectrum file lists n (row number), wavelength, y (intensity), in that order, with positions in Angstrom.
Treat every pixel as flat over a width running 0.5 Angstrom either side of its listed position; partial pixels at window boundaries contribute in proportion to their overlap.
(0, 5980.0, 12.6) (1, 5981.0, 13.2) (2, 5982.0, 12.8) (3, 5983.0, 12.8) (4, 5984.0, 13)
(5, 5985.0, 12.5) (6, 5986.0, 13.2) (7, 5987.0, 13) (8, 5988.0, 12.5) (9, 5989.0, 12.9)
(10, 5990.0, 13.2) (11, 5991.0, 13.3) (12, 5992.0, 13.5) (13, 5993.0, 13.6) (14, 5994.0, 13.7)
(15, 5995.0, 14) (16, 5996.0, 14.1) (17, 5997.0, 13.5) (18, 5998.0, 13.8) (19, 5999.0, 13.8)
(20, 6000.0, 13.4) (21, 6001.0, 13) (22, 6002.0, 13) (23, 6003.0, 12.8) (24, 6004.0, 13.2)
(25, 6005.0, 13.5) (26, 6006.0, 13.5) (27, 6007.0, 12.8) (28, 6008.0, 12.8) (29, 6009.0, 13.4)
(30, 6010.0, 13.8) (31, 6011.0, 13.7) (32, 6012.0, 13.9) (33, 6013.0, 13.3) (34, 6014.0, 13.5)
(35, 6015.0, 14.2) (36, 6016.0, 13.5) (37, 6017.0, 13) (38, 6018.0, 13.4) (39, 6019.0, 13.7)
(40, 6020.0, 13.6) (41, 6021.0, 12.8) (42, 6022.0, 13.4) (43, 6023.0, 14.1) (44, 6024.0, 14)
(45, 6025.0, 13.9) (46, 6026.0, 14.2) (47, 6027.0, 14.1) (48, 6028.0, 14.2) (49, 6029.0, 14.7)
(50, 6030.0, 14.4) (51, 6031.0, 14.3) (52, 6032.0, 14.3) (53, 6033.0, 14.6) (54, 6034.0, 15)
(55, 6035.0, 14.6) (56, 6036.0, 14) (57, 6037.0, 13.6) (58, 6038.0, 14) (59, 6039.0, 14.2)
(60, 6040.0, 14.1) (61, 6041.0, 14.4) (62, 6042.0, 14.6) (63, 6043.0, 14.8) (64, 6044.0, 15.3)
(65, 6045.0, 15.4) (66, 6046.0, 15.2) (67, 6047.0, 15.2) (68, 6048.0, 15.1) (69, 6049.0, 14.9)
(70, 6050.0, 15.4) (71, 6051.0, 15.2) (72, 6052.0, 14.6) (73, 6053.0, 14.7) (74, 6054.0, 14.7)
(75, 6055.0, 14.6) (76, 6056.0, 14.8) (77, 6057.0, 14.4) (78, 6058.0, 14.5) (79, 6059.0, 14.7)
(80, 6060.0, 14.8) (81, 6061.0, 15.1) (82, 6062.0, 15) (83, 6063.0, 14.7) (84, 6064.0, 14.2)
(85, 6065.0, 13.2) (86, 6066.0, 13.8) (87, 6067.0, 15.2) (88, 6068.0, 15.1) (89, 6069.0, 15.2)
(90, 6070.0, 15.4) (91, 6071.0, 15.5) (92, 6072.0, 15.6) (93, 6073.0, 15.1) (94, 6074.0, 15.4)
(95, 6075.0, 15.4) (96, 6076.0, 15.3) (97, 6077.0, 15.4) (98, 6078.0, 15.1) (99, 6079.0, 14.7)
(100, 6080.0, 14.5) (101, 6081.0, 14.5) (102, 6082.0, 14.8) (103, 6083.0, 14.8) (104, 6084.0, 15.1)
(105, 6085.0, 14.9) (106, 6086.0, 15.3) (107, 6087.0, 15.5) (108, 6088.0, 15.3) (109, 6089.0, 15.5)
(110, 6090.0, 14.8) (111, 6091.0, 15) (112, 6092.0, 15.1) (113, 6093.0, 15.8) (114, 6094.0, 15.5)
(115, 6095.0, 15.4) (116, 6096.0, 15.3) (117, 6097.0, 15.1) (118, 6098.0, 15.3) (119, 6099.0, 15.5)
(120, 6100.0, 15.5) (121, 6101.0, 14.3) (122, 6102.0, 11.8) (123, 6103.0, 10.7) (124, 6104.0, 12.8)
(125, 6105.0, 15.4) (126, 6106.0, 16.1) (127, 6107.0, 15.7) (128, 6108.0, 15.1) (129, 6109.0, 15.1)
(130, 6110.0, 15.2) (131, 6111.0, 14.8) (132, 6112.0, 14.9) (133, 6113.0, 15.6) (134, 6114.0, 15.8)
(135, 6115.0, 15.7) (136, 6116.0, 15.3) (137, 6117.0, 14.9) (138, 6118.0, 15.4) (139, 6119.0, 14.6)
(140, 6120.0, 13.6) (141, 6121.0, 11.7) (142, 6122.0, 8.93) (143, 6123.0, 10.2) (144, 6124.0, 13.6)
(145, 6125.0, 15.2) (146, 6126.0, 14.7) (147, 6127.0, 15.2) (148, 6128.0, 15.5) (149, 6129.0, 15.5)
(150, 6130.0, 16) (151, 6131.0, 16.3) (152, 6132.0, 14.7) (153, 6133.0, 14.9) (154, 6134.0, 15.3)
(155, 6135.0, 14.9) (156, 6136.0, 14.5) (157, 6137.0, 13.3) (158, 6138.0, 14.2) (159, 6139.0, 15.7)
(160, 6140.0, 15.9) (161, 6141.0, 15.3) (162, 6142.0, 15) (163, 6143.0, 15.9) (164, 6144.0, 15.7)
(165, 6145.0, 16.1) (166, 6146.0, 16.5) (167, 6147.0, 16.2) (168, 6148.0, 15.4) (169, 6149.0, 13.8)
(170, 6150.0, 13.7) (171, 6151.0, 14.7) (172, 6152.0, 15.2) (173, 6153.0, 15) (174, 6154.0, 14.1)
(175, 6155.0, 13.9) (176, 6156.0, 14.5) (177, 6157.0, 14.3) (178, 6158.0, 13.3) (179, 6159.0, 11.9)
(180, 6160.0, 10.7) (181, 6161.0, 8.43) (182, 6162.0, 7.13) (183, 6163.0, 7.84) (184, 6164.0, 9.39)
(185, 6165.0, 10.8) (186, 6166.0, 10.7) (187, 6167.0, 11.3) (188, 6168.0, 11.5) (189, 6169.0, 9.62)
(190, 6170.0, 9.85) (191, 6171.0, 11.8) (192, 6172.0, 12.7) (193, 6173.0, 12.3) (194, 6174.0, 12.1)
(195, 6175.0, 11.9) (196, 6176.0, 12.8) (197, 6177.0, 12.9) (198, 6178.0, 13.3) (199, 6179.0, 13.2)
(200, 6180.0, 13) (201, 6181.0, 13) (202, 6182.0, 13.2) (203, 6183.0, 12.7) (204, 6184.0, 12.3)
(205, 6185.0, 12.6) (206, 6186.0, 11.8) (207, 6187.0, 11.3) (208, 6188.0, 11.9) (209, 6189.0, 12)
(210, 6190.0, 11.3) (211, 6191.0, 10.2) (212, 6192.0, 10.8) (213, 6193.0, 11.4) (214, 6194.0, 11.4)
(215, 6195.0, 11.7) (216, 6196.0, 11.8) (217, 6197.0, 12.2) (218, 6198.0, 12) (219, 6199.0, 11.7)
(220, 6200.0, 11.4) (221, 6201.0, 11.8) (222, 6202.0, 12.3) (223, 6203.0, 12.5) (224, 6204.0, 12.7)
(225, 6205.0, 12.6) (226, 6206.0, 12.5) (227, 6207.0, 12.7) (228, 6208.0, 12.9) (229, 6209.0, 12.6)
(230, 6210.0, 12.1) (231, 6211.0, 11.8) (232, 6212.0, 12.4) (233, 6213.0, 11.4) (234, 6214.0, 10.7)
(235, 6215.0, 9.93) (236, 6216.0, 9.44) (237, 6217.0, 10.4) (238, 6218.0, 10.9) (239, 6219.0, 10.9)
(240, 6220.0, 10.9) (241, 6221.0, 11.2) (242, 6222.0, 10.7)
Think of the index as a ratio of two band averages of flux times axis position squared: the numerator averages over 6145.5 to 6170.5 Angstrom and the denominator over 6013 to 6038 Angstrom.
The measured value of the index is 0.93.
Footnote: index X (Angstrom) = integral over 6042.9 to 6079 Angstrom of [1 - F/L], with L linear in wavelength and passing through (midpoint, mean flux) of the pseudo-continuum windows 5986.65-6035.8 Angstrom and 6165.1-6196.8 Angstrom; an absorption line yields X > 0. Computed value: -5.00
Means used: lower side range 13.6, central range 14.9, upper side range 11.9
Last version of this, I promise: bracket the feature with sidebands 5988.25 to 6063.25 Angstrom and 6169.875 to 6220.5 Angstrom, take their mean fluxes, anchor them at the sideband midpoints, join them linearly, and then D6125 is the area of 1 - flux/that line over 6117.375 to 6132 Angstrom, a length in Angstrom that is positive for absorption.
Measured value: -1.4 Angstrom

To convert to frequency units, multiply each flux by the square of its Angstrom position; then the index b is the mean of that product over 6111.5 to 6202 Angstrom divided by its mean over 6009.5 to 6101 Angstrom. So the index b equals 0.93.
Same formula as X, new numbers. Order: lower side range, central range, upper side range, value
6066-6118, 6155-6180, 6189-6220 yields 2.4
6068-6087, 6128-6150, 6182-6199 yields -3.3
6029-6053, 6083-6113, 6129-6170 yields -1.7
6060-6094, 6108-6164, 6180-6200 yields -3.3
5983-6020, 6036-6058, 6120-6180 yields -2.2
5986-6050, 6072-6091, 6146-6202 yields -2.7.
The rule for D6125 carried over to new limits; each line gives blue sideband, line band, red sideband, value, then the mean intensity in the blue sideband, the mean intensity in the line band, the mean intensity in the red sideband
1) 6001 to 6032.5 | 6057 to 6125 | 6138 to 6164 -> -4.9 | 13.6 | 14.7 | 13.8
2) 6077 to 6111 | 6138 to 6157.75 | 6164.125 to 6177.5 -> -4.0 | 14.9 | 15.1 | 11.5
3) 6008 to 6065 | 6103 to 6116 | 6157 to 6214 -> -2.0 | 14.3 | 15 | 11.7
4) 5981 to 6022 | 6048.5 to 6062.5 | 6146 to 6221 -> -2.0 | 13.3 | 14.8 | 12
